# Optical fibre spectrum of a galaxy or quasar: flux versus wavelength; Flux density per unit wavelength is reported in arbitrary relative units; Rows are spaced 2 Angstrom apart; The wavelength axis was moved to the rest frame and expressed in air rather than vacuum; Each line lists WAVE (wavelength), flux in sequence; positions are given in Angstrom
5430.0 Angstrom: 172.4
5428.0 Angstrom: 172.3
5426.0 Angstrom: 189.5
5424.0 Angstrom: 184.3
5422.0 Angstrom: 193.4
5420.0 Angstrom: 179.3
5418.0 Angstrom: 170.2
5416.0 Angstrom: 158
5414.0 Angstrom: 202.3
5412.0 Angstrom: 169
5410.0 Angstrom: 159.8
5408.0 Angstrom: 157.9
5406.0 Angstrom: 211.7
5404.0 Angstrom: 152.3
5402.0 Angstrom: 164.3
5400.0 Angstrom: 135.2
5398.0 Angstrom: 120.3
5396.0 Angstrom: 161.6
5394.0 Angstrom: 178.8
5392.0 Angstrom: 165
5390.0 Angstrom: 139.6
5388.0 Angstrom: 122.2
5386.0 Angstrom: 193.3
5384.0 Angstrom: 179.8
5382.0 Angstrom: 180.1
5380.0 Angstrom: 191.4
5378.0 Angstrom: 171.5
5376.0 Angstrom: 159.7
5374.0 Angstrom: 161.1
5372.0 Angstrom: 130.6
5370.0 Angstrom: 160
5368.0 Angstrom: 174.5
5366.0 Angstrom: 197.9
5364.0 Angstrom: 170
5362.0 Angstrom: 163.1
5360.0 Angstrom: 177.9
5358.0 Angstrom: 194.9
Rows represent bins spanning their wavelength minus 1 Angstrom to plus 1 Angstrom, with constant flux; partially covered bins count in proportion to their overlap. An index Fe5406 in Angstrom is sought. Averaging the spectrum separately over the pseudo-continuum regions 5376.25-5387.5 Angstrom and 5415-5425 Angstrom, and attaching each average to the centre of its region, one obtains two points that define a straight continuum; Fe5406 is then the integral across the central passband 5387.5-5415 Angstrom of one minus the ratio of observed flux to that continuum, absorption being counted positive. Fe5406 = 2.7 Angstrom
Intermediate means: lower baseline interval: 179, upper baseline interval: 177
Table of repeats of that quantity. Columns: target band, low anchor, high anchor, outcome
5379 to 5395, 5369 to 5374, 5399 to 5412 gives -1.4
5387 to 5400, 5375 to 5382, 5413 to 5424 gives 2.2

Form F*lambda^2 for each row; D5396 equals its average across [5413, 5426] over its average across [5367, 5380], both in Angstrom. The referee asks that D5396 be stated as 1.1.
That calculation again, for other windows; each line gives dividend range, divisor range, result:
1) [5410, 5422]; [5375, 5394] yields 1.06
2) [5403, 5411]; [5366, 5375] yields 1.07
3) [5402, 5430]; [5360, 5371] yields 1.04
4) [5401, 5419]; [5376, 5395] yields 1.03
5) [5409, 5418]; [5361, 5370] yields 1.00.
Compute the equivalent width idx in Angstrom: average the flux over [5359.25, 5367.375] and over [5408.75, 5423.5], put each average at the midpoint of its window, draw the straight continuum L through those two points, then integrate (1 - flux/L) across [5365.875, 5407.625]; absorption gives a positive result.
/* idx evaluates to 3.1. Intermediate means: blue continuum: 177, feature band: 164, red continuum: 176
